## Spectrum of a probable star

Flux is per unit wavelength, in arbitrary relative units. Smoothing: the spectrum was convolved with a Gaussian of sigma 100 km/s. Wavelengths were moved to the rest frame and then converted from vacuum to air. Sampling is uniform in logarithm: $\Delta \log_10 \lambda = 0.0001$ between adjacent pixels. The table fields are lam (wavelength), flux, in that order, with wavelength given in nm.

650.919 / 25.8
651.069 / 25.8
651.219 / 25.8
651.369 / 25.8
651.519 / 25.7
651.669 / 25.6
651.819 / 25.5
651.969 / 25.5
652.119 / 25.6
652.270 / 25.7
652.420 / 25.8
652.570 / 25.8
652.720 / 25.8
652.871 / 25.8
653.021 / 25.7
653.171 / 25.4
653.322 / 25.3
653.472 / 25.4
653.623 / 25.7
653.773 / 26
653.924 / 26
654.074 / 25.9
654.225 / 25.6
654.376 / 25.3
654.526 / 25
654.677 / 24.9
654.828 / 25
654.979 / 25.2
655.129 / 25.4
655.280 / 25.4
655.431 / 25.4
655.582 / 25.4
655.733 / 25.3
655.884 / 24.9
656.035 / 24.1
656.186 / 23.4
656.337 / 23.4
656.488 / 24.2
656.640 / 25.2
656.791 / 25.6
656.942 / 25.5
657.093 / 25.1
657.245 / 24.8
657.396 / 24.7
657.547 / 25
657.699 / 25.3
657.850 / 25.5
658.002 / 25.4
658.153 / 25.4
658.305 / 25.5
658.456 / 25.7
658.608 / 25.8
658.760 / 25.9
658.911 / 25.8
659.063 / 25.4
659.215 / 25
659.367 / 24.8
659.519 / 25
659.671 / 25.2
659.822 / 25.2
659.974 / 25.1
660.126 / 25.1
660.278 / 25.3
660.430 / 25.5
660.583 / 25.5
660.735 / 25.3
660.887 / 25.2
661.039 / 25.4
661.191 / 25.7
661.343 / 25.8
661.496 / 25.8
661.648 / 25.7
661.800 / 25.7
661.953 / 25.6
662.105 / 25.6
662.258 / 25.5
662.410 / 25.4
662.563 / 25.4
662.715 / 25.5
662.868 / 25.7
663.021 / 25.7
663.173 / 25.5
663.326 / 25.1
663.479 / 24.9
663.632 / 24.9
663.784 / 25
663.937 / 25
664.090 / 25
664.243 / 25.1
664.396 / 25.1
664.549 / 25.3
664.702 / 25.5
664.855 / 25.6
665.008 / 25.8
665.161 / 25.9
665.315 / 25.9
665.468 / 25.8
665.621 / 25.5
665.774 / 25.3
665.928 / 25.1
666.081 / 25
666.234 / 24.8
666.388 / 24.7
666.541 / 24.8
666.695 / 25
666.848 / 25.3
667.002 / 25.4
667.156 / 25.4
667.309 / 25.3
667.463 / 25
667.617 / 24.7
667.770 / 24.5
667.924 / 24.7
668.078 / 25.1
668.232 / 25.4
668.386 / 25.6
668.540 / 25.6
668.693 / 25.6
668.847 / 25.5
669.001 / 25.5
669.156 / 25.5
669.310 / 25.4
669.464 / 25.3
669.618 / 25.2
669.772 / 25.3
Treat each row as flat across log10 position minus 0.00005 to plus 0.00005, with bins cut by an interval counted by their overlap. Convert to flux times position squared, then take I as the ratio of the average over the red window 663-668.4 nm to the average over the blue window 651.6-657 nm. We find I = 1.03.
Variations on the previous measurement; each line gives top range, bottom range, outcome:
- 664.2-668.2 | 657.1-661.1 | 1.02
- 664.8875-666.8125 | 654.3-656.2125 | 1.04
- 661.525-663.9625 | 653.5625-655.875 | 1.02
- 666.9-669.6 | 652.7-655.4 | 1.03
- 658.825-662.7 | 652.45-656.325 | 1.02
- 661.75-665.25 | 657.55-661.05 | 1.01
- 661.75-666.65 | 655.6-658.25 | 1.04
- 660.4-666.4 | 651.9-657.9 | 1.03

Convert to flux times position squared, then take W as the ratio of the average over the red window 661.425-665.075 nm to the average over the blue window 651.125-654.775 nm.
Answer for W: 1.02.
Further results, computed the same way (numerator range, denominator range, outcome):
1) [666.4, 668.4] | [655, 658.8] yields 1.03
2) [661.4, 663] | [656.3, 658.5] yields 1.03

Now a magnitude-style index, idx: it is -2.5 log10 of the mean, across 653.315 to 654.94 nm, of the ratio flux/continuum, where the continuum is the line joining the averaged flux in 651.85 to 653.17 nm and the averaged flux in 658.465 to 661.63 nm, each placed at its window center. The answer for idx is 0.01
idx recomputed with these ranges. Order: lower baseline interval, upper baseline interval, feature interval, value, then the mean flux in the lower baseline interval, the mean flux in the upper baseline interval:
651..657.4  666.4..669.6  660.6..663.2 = -0.01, 25.3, 25.2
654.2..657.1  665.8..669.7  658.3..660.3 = -0.01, 25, 25.2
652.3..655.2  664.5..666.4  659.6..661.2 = 0.01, 25.5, 25.4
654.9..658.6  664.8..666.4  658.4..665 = -0.01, 25.1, 25.4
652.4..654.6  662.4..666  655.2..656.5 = 0.04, 25.6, 25.4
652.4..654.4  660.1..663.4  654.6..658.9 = 0.02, 25.7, 25.5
